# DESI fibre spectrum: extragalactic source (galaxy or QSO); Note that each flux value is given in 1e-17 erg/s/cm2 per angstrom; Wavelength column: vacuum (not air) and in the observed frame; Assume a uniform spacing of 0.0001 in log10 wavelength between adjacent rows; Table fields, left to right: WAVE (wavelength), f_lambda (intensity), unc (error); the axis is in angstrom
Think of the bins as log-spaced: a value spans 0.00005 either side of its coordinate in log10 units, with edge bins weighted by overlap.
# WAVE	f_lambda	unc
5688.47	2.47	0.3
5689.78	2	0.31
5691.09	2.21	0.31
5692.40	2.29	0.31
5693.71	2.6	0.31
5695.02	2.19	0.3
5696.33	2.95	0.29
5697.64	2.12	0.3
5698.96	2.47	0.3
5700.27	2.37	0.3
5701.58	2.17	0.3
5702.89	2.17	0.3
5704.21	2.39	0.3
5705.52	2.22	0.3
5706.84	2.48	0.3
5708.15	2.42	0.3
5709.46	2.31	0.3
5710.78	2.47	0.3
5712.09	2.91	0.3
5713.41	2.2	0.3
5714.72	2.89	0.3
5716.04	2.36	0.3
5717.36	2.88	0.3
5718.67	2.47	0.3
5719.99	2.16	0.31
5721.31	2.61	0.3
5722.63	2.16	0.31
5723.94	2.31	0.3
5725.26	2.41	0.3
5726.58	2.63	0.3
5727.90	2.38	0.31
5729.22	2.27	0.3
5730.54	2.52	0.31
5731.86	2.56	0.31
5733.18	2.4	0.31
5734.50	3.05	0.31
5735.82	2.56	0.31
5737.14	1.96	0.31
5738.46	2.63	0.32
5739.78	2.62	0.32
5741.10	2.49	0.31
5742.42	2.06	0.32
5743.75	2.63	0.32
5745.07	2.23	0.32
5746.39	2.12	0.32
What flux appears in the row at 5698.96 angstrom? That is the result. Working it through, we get 2.47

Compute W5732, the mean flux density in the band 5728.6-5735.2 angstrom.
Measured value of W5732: 2.56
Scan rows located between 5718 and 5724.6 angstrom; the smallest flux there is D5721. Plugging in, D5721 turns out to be 2.16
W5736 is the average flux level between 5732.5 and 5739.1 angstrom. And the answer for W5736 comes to 2.52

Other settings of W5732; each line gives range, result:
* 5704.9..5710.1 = 2.36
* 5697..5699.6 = 2.29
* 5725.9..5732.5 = 2.47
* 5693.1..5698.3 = 2.46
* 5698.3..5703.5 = 2.3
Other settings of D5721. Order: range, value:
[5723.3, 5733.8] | 2.27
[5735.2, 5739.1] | 1.96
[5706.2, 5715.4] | 2.2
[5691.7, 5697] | 2.19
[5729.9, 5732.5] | 2.52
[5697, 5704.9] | 2.12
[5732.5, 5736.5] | 2.4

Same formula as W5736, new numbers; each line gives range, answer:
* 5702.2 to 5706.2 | 2.26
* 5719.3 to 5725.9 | 2.33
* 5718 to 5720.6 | 2.33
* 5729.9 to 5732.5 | 2.54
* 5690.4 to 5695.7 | 2.33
